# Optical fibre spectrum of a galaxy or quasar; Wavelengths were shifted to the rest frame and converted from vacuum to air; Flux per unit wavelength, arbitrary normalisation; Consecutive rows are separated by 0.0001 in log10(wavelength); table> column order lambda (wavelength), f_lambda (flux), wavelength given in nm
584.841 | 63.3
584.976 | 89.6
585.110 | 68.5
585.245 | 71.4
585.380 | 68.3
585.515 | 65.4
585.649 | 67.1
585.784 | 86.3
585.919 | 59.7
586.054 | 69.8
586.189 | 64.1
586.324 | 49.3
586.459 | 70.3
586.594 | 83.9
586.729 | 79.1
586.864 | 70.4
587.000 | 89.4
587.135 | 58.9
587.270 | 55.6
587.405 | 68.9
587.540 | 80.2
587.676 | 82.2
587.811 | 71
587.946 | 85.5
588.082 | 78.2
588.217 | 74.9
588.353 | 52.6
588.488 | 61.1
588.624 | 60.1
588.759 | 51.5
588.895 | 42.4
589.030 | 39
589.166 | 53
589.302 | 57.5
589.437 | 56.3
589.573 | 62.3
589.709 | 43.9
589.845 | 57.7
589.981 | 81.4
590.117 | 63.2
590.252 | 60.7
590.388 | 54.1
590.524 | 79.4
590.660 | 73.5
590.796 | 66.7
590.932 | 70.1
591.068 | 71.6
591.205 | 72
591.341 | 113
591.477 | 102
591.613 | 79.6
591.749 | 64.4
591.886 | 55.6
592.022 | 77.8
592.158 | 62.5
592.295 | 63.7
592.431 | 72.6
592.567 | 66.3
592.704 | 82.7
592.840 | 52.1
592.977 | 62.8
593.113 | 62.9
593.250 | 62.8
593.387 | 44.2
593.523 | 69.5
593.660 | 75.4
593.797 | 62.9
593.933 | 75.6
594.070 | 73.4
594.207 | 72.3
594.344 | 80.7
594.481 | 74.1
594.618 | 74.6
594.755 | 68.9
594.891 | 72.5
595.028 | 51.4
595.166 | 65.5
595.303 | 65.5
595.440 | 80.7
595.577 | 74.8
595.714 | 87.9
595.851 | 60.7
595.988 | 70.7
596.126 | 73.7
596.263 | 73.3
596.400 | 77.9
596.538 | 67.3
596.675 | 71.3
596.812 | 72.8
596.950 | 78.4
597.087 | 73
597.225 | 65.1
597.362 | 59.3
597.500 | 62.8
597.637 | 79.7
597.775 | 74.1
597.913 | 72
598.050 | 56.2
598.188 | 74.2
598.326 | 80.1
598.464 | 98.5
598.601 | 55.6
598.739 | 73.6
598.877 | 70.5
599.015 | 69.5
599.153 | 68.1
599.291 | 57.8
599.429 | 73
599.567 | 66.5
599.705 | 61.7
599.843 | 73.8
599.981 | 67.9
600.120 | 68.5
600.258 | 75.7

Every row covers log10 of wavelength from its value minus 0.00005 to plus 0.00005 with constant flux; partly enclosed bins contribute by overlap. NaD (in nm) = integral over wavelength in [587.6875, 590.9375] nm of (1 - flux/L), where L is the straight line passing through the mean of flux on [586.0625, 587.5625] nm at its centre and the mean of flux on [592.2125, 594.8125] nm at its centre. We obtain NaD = 0.31 nm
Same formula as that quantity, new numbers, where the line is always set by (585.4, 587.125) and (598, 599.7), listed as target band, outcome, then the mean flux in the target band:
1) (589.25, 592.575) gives 0.06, 69.2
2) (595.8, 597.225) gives -0.03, 71.7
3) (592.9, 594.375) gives 0.07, 67.1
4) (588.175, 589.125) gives 0.22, 53.9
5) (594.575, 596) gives 0.00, 70.2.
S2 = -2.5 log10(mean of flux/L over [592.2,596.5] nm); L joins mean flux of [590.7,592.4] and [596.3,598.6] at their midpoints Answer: 0.06 mag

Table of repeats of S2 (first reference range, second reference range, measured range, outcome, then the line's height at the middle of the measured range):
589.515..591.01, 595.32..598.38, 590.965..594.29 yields -0.05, 67.4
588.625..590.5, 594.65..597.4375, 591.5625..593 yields -0.08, 62.3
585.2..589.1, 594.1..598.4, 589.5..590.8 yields 0.08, 68.7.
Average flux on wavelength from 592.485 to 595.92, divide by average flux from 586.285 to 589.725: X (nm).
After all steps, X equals 1.1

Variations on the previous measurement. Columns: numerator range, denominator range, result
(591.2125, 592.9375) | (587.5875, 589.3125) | 1.18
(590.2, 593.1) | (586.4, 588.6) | 0.99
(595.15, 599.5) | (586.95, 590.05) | 1.13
